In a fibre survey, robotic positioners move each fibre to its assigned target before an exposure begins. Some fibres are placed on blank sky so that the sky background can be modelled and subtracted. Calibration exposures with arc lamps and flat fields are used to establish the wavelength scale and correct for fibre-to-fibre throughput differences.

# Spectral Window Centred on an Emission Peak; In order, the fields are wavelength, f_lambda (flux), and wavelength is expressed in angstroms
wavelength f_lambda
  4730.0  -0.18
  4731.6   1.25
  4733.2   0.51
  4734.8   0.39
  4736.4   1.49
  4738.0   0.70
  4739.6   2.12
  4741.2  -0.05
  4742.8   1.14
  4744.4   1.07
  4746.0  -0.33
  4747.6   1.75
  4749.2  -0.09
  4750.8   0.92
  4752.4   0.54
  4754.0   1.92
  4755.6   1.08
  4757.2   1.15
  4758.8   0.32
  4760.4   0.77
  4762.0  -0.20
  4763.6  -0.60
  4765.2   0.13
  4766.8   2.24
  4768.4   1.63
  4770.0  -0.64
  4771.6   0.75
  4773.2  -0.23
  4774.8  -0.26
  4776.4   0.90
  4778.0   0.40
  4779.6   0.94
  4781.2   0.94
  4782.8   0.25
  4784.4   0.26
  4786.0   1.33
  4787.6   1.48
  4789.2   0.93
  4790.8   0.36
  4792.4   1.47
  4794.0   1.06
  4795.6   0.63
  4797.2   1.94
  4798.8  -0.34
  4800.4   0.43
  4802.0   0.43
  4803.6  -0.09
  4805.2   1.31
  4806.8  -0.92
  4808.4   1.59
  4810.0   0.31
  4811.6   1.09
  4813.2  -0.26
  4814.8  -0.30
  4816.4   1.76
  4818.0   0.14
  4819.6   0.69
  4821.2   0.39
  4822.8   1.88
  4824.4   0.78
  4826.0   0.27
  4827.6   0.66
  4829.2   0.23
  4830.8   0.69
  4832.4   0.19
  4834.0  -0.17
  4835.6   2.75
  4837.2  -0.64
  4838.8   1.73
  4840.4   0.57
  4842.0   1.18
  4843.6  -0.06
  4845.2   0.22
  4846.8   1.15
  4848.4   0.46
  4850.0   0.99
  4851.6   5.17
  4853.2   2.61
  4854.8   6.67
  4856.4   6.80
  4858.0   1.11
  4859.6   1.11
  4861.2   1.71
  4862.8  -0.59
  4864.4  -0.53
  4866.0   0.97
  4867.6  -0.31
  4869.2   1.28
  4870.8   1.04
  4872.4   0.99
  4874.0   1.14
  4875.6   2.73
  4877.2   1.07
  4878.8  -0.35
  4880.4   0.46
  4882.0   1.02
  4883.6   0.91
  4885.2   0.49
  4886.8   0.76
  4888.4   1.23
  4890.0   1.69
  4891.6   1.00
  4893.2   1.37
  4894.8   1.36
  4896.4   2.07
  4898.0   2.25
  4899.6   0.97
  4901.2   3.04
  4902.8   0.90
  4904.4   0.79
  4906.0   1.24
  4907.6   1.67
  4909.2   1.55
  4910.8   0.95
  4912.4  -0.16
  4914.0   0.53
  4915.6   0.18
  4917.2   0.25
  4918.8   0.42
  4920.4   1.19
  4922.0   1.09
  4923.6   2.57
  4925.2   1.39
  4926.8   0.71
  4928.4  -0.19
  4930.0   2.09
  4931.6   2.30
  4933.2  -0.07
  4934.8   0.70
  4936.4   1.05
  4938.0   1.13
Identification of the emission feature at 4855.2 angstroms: [O II] 3727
